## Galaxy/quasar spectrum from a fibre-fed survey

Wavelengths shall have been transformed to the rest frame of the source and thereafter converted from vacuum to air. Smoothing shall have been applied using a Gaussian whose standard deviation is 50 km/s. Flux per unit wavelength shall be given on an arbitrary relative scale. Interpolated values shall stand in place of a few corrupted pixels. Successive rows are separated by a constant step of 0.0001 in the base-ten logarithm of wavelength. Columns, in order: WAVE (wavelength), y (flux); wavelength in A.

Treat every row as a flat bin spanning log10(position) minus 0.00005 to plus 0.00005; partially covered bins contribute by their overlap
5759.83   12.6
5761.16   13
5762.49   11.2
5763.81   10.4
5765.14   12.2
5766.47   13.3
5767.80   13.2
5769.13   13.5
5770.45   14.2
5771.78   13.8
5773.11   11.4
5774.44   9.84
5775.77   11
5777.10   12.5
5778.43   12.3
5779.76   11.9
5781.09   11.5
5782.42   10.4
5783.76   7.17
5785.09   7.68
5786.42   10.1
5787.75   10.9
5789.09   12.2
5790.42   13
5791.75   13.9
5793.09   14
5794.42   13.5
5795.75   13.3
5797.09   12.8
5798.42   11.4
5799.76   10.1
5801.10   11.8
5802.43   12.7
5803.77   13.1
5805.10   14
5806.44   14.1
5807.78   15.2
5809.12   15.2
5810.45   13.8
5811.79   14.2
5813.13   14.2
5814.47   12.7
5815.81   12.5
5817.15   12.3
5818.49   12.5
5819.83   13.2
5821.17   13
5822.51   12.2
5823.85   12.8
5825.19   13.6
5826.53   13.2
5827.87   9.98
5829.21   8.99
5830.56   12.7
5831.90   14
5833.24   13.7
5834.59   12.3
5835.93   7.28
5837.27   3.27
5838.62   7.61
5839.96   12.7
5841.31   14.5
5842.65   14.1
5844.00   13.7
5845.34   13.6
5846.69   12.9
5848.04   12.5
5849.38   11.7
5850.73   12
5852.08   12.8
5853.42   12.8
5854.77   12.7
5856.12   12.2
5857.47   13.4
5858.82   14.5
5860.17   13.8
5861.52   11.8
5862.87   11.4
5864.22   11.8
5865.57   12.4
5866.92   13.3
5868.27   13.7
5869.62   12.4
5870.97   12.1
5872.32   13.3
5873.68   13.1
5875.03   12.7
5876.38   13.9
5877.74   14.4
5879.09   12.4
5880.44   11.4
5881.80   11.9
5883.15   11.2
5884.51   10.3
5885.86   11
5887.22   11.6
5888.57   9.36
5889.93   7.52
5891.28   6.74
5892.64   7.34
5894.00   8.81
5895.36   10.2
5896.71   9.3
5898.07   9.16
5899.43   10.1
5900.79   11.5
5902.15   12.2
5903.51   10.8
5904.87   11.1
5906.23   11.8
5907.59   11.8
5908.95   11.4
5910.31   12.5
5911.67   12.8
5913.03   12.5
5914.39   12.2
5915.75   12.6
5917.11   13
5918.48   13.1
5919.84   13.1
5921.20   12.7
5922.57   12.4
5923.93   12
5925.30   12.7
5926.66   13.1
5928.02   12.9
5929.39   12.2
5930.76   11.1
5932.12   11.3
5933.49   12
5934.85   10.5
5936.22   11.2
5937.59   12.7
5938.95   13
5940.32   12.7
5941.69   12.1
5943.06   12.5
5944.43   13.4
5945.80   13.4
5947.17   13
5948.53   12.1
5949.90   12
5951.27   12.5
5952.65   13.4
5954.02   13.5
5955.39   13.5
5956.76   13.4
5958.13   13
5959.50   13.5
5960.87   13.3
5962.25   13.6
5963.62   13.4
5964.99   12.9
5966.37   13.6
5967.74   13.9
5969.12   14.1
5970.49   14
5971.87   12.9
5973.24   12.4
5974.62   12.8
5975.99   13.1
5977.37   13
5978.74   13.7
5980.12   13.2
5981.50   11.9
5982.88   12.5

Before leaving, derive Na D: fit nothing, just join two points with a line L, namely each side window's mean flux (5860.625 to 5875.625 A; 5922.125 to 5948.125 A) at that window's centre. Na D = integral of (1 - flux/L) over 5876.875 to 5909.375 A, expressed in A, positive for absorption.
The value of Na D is 4.97 A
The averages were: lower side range 12.6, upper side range 12.3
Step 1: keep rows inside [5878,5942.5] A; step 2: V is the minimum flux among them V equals 6.74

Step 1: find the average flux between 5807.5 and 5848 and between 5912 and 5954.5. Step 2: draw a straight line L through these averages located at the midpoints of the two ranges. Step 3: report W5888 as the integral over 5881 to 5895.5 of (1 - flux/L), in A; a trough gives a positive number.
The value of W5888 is 3.3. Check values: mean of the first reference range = 12.4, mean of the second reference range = 12.5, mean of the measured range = 9.62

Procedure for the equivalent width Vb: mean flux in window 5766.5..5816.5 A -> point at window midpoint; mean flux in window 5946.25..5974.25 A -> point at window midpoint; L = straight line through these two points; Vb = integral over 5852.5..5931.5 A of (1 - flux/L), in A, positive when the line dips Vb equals 6.5 A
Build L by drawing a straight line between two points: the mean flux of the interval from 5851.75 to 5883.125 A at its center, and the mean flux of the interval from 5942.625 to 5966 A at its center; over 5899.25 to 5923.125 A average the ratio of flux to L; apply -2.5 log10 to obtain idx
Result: 0.069 mag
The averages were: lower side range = 12.8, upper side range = 13.1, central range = 12.1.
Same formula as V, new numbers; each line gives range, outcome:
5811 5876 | 3.27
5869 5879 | 12.1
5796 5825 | 10.1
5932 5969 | 10.5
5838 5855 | 7.61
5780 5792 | 7.17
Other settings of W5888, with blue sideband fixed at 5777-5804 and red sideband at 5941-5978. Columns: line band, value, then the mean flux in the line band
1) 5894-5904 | 1.79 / 10.3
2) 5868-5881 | -0.56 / 12.9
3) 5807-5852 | -1.37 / 12.4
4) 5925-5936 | 0.82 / 11.9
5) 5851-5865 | -0.50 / 12.7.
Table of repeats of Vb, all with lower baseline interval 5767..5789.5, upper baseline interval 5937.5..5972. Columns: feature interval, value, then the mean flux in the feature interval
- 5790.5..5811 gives -2.89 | 13.3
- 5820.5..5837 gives 0.16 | 11.8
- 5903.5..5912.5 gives 0.61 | 11.8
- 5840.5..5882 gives -2.31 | 12.9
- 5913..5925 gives 0.15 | 12.6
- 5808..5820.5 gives -1.83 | 13.5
